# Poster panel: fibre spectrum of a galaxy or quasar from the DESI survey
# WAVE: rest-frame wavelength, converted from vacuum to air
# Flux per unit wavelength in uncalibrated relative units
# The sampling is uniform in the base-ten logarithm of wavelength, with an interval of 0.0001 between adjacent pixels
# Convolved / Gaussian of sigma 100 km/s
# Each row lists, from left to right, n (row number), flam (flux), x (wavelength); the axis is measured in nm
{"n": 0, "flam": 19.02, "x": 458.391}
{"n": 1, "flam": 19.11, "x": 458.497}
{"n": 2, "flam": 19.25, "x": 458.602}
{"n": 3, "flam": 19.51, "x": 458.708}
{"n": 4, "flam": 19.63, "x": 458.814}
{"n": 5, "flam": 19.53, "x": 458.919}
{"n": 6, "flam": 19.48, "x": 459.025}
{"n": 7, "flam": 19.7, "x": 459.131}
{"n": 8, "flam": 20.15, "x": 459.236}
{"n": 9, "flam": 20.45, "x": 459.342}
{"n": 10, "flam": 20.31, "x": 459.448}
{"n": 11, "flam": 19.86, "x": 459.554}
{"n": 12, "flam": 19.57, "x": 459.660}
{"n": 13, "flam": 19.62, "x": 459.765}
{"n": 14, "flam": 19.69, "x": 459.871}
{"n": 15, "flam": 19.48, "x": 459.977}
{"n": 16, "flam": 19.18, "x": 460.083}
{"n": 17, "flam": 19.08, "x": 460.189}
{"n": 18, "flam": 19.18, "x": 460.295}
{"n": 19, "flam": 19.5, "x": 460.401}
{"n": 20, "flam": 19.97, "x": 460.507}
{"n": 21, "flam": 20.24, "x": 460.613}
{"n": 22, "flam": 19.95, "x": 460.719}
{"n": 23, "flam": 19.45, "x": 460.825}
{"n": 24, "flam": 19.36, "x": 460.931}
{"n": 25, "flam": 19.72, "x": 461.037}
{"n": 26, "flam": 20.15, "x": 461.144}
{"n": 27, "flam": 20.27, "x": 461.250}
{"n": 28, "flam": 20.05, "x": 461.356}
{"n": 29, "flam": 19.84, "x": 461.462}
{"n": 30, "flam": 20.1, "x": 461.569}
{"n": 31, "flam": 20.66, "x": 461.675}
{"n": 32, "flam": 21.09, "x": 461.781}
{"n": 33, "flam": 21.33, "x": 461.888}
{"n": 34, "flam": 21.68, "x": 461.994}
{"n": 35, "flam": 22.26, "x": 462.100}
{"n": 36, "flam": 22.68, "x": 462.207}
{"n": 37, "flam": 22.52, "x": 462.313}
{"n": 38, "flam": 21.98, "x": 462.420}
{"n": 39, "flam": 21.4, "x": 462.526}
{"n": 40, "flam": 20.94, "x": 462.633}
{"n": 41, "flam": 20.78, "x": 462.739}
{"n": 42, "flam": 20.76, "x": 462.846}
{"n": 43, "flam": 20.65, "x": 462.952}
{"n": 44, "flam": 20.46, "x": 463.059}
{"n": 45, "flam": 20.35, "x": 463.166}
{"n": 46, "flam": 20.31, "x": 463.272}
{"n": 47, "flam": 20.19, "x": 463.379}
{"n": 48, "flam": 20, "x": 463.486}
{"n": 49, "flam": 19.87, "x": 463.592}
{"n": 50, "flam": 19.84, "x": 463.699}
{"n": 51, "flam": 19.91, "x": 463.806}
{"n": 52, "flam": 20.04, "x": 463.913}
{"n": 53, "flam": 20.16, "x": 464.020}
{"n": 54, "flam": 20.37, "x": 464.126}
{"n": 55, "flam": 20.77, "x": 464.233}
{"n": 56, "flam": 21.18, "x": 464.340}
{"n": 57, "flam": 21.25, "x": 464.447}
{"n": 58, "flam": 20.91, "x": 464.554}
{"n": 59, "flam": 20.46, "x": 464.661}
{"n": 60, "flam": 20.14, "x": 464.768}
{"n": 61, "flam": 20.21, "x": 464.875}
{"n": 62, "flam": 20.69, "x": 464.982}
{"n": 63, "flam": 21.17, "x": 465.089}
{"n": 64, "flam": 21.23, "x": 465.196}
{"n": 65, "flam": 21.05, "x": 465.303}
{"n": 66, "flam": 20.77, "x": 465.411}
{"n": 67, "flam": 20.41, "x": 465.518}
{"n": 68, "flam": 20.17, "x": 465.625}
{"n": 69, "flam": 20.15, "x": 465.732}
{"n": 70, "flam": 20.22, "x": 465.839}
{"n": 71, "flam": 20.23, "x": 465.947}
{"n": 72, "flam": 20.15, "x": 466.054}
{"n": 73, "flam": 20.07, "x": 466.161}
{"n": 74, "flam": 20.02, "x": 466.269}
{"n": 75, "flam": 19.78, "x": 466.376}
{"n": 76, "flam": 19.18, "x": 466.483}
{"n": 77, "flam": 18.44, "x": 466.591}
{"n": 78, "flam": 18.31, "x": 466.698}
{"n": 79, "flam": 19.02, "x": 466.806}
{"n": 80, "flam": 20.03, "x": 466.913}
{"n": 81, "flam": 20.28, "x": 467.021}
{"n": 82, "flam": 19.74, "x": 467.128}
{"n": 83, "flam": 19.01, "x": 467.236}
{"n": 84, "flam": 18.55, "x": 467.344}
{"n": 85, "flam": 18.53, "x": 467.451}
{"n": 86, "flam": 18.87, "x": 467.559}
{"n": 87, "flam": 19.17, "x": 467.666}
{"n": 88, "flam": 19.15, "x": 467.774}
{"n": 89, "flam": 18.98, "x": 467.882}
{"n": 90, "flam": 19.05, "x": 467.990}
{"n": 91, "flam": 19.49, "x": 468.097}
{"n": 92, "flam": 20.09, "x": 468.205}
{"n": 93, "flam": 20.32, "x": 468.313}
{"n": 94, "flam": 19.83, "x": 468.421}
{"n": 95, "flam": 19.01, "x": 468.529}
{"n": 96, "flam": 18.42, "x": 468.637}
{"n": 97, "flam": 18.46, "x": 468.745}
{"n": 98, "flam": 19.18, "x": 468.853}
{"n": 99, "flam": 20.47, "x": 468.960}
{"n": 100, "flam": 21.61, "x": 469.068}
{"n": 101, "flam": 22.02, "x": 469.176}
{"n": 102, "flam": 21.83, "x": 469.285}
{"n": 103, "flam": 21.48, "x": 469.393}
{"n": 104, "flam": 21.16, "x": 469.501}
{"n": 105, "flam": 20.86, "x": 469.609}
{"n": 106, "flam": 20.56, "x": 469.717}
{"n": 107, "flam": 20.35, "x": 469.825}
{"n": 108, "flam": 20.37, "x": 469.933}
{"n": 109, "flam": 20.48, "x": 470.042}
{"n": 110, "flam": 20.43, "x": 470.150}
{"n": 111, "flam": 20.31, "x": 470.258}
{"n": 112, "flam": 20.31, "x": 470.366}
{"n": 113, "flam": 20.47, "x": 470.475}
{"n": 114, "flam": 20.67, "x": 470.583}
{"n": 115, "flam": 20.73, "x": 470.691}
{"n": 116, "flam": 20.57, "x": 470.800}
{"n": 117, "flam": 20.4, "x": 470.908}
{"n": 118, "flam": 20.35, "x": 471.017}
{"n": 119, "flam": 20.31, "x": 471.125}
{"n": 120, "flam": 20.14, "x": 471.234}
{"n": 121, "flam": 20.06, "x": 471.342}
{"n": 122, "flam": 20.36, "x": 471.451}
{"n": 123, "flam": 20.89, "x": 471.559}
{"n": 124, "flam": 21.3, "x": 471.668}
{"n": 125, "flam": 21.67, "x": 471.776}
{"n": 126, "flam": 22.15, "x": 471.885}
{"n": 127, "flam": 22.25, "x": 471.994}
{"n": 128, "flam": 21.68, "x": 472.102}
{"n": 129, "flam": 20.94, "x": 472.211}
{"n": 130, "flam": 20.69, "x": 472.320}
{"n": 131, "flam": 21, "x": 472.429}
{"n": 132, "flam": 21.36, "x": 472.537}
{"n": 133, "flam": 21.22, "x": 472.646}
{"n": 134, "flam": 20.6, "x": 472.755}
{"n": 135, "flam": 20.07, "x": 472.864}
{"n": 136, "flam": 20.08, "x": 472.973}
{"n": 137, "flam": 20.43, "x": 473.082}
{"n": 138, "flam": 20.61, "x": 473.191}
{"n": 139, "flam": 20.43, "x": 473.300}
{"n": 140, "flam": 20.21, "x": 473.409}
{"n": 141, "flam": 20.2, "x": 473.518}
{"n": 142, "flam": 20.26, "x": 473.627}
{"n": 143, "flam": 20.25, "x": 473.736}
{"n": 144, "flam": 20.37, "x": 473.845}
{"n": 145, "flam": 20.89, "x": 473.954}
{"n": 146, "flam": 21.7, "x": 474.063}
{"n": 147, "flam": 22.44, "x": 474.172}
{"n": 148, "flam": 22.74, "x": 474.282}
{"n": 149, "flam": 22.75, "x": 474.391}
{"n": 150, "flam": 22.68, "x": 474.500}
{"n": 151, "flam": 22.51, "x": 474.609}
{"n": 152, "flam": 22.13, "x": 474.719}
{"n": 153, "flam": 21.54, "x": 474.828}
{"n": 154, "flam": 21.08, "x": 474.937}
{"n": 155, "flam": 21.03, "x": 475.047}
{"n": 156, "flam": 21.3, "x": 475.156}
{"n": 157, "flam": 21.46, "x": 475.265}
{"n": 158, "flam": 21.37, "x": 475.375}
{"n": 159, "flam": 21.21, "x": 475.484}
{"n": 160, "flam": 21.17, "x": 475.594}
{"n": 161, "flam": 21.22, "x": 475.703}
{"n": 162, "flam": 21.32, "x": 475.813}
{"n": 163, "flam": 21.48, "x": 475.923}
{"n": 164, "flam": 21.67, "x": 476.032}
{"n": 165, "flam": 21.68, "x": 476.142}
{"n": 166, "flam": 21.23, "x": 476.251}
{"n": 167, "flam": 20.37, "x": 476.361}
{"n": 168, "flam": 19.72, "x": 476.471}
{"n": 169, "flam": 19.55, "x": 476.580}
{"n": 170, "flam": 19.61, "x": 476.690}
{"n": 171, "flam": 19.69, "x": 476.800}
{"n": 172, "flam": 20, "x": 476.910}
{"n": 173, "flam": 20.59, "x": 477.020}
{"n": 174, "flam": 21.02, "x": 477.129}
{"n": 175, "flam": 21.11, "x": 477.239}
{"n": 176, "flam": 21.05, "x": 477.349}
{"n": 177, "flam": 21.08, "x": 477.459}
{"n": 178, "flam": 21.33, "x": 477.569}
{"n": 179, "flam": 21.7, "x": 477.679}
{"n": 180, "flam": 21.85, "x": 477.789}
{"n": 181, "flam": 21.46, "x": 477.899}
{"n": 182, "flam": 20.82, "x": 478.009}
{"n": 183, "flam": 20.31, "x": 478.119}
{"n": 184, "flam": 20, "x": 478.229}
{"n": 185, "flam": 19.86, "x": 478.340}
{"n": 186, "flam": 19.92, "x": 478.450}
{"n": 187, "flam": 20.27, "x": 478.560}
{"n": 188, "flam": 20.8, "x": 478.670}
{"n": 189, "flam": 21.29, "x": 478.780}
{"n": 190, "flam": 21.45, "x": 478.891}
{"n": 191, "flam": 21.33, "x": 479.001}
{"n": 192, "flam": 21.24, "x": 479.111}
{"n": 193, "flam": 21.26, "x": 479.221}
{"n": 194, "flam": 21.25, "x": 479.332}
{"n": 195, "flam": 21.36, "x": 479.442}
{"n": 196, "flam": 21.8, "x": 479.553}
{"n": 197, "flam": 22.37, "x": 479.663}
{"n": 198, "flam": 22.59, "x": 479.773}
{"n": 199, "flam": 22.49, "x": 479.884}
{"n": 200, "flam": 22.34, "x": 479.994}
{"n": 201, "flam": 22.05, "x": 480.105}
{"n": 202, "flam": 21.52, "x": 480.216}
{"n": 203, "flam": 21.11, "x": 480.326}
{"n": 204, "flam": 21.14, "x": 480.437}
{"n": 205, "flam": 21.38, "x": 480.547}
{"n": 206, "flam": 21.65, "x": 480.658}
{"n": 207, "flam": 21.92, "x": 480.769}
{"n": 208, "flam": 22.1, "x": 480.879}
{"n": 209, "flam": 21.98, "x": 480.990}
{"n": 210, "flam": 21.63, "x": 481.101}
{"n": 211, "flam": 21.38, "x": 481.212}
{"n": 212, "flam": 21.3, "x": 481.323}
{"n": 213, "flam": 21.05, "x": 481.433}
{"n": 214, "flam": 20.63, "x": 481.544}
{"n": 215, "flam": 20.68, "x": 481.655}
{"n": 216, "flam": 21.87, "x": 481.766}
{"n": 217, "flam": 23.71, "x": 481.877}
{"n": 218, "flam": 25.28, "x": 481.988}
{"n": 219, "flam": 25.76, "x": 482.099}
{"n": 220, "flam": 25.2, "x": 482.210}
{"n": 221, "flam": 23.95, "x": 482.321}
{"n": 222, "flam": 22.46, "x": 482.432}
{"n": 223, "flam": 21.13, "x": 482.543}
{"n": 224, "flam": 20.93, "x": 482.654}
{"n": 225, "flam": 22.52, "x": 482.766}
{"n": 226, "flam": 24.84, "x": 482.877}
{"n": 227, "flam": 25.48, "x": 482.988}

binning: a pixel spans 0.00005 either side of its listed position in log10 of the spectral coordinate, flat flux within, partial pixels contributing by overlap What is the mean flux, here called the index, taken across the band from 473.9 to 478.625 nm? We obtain 21.1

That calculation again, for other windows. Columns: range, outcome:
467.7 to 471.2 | 20.2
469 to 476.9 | 21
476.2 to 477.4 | 20.4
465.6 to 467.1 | 19.7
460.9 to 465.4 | 20.7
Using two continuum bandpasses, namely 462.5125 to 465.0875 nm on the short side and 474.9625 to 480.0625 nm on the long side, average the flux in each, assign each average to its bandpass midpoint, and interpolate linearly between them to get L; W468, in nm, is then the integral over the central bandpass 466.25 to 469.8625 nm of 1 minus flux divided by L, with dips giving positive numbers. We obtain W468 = 0.16 nm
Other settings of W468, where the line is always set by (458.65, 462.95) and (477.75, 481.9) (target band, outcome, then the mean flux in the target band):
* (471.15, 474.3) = 0.01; 20.9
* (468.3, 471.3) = 0.06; 20.4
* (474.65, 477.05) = 0.02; 20.9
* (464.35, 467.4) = 0.07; 20.1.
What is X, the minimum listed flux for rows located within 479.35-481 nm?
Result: 21.11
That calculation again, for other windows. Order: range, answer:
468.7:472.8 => 18.46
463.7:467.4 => 18.31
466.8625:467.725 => 18.53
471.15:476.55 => 19.72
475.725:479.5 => 19.55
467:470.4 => 18.42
